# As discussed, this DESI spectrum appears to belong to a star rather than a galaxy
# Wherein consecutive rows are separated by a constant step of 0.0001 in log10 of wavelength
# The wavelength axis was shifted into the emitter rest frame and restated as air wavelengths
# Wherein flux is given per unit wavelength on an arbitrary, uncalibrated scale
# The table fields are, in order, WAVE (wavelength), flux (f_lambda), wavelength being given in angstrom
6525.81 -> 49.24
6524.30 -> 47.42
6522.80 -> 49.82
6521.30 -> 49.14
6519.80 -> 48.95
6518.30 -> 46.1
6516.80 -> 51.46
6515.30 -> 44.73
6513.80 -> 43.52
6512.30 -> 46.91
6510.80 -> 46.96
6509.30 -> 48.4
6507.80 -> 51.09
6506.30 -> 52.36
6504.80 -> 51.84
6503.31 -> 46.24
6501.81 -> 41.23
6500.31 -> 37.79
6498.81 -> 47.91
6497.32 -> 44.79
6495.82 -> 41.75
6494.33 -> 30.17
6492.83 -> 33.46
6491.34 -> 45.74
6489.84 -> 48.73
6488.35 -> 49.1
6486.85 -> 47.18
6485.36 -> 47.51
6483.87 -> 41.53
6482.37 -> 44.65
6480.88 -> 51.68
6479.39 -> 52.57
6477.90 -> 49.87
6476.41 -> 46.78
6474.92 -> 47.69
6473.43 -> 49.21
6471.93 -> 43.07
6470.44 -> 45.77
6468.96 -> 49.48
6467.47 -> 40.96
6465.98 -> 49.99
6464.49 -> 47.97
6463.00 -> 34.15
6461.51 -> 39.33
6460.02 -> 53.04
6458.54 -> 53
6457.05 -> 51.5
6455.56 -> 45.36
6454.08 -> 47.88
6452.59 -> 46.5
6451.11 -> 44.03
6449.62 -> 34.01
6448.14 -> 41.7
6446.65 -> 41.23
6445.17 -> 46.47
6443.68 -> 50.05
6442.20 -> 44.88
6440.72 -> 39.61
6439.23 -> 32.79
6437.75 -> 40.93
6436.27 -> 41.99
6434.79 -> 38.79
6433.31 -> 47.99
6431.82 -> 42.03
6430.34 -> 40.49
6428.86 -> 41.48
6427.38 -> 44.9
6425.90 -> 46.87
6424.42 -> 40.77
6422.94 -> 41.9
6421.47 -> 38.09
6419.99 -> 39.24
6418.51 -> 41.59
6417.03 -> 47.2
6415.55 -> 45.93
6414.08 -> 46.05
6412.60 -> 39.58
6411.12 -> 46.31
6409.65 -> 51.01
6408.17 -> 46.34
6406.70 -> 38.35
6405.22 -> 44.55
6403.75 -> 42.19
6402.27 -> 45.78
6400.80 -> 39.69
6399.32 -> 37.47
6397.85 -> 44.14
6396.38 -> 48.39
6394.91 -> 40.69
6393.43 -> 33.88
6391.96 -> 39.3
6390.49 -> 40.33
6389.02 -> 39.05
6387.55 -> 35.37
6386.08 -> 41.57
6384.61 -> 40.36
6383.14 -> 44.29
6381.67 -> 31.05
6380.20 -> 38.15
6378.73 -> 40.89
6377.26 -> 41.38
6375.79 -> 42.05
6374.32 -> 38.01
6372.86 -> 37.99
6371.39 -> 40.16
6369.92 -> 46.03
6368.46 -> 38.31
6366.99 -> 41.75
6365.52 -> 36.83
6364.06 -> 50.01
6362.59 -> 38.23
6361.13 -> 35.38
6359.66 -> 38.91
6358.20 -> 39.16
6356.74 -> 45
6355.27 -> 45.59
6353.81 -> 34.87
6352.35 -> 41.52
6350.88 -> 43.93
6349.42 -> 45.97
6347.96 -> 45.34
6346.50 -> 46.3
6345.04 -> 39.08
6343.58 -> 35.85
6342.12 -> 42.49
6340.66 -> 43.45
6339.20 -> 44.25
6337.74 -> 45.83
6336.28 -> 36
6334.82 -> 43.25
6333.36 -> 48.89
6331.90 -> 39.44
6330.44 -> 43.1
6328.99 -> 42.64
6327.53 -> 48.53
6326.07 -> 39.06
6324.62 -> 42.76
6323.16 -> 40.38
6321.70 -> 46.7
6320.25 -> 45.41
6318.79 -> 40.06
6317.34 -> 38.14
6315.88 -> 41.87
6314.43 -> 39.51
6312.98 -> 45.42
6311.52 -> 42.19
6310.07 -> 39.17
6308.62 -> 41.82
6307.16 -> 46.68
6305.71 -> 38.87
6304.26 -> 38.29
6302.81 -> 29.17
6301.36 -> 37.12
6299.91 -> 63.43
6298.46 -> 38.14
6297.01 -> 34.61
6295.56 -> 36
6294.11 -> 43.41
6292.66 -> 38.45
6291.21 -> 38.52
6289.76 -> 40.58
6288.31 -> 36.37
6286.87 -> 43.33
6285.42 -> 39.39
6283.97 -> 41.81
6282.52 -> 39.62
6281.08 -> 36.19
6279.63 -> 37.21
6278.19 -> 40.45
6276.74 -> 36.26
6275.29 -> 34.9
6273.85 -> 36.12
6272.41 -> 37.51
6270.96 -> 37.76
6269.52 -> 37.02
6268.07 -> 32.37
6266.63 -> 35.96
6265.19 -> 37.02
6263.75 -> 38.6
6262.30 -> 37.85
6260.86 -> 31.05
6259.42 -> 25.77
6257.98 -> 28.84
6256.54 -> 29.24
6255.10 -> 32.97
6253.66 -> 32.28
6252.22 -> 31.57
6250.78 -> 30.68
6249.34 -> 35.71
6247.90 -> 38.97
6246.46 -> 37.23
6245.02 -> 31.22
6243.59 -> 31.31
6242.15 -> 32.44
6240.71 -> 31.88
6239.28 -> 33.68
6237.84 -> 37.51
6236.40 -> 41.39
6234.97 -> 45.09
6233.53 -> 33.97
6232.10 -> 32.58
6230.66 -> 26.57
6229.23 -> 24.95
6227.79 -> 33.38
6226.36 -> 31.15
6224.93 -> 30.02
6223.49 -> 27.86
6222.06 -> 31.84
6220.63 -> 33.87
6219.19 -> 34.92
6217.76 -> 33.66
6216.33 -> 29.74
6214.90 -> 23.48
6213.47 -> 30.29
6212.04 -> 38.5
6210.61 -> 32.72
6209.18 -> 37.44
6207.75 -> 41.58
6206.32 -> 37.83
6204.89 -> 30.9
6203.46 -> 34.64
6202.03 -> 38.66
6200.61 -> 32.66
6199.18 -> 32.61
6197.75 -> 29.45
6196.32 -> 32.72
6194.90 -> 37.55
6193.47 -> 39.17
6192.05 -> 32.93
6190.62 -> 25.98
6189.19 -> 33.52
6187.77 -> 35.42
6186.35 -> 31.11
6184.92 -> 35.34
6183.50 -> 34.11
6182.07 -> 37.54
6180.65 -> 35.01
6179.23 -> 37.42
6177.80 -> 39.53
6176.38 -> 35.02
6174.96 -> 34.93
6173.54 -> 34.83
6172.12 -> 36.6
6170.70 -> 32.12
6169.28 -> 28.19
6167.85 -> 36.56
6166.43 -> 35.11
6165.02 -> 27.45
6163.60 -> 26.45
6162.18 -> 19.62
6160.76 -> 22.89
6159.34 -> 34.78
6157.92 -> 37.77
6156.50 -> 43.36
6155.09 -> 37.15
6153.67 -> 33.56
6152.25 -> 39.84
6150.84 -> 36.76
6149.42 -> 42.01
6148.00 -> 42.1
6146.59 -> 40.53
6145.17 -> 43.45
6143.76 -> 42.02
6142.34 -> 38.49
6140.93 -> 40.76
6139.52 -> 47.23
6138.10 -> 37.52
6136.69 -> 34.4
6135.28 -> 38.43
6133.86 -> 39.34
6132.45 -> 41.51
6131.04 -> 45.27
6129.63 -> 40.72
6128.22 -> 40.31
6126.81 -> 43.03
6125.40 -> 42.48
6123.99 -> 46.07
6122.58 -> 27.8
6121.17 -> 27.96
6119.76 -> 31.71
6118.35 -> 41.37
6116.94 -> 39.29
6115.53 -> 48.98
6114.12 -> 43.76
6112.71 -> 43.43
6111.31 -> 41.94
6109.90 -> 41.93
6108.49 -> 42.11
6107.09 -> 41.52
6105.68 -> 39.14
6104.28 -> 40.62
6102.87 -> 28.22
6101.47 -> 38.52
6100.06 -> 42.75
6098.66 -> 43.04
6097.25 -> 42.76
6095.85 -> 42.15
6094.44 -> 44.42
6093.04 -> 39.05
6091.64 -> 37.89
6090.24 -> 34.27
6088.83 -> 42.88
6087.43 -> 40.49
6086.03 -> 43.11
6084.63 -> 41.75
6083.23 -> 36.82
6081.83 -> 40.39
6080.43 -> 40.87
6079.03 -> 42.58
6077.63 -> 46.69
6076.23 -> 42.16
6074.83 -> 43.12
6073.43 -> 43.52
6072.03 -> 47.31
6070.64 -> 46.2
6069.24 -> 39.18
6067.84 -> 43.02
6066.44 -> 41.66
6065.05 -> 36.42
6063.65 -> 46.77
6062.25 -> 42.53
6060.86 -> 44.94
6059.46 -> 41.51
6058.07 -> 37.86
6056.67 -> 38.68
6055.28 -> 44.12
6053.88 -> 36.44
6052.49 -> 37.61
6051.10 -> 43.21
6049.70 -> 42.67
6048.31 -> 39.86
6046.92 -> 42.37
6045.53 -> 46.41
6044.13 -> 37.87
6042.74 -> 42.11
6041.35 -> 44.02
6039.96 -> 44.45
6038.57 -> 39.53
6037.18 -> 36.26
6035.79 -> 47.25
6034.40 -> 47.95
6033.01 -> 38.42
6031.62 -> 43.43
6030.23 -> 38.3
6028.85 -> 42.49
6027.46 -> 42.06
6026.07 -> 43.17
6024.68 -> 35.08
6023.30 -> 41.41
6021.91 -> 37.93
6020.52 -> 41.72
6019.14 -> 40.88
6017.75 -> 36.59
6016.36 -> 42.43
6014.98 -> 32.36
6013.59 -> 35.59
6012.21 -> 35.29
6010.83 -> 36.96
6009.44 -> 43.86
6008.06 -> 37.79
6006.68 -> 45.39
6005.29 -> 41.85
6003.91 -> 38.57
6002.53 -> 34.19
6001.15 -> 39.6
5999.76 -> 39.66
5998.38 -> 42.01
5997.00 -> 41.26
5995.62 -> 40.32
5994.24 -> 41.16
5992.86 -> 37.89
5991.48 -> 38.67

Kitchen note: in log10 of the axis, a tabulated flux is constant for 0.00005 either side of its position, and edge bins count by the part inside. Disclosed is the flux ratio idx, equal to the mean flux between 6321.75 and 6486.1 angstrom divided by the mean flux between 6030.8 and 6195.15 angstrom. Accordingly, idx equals 1.10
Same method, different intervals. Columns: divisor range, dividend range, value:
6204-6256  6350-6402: 1.21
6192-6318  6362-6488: 1.20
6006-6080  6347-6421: 1.01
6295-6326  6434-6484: 1.09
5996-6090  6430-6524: 1.10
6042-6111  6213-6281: 0.81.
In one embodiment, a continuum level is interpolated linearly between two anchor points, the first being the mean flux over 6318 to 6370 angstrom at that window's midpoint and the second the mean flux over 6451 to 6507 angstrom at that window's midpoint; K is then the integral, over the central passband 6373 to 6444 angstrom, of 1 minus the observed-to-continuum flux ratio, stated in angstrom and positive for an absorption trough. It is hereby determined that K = 3.68 angstrom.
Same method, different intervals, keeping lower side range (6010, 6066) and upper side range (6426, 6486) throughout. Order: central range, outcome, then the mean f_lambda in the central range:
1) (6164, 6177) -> 2.70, 33.3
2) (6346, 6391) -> 3.30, 40.7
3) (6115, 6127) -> 0.89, 38.4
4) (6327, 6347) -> 0.44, 42.7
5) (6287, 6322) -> 2.04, 40.8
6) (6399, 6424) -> 0.74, 43.1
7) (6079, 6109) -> 0.75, 40.2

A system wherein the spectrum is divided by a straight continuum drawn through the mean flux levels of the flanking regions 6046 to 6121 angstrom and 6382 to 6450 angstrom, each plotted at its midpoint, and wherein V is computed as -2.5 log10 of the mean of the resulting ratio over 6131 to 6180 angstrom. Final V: 0.13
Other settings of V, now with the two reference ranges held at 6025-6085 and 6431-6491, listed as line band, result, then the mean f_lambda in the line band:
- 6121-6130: 0.10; 38.9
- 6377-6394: 0.15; 38.8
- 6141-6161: 0.11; 38.6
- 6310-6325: 0.05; 42.1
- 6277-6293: 0.12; 39.2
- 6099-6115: 0.05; 40.5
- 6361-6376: 0.10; 40.6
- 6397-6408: 0.07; 42.1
